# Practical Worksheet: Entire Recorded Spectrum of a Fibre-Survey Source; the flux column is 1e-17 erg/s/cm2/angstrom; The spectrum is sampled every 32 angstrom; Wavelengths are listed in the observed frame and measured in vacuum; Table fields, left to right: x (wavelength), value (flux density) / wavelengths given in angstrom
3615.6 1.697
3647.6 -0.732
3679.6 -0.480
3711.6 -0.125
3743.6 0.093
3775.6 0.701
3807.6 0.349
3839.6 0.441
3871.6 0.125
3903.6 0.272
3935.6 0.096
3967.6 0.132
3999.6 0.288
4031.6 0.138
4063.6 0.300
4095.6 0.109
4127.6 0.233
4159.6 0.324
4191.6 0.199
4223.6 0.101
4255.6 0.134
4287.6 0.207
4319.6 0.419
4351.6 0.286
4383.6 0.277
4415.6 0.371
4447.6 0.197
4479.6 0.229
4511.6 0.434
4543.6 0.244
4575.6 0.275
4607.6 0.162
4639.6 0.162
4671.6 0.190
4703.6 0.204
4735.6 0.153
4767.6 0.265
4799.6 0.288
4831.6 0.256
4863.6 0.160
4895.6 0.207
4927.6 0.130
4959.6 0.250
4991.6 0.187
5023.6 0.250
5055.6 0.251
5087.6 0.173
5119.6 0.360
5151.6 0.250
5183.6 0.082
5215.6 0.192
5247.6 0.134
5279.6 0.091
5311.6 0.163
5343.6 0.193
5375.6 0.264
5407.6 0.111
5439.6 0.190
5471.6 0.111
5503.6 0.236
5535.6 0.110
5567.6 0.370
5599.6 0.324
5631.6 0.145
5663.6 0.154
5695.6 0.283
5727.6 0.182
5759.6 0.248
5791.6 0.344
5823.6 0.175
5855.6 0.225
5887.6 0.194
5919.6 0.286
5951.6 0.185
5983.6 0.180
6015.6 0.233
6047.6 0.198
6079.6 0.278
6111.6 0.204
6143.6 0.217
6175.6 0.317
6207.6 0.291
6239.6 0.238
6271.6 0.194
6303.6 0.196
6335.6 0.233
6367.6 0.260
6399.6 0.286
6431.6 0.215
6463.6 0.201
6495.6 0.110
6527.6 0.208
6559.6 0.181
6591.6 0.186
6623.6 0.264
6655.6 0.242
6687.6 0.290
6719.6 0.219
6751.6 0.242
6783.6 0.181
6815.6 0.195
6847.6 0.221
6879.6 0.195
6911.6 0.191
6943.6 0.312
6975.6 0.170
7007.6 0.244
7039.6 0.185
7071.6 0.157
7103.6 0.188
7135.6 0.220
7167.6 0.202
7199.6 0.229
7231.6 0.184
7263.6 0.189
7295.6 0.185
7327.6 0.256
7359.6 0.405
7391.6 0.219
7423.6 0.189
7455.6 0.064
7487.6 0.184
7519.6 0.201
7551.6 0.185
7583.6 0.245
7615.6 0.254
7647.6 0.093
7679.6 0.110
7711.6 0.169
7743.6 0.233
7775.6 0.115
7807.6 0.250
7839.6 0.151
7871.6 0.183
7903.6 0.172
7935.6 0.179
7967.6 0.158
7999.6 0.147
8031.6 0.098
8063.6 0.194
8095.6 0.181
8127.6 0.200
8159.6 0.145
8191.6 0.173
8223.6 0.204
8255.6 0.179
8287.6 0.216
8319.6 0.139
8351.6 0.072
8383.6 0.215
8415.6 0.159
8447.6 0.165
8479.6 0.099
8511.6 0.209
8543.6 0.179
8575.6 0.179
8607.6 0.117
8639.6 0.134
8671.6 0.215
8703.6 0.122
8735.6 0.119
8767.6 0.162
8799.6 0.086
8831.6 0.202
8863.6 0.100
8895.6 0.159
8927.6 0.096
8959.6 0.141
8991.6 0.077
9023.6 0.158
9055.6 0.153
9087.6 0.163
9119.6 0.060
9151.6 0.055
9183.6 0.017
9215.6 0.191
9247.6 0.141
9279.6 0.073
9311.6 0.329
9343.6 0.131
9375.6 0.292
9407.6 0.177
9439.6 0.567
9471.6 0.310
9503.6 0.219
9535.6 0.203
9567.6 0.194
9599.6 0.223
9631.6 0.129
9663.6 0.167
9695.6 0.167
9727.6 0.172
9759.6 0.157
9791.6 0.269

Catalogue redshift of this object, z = 0.12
